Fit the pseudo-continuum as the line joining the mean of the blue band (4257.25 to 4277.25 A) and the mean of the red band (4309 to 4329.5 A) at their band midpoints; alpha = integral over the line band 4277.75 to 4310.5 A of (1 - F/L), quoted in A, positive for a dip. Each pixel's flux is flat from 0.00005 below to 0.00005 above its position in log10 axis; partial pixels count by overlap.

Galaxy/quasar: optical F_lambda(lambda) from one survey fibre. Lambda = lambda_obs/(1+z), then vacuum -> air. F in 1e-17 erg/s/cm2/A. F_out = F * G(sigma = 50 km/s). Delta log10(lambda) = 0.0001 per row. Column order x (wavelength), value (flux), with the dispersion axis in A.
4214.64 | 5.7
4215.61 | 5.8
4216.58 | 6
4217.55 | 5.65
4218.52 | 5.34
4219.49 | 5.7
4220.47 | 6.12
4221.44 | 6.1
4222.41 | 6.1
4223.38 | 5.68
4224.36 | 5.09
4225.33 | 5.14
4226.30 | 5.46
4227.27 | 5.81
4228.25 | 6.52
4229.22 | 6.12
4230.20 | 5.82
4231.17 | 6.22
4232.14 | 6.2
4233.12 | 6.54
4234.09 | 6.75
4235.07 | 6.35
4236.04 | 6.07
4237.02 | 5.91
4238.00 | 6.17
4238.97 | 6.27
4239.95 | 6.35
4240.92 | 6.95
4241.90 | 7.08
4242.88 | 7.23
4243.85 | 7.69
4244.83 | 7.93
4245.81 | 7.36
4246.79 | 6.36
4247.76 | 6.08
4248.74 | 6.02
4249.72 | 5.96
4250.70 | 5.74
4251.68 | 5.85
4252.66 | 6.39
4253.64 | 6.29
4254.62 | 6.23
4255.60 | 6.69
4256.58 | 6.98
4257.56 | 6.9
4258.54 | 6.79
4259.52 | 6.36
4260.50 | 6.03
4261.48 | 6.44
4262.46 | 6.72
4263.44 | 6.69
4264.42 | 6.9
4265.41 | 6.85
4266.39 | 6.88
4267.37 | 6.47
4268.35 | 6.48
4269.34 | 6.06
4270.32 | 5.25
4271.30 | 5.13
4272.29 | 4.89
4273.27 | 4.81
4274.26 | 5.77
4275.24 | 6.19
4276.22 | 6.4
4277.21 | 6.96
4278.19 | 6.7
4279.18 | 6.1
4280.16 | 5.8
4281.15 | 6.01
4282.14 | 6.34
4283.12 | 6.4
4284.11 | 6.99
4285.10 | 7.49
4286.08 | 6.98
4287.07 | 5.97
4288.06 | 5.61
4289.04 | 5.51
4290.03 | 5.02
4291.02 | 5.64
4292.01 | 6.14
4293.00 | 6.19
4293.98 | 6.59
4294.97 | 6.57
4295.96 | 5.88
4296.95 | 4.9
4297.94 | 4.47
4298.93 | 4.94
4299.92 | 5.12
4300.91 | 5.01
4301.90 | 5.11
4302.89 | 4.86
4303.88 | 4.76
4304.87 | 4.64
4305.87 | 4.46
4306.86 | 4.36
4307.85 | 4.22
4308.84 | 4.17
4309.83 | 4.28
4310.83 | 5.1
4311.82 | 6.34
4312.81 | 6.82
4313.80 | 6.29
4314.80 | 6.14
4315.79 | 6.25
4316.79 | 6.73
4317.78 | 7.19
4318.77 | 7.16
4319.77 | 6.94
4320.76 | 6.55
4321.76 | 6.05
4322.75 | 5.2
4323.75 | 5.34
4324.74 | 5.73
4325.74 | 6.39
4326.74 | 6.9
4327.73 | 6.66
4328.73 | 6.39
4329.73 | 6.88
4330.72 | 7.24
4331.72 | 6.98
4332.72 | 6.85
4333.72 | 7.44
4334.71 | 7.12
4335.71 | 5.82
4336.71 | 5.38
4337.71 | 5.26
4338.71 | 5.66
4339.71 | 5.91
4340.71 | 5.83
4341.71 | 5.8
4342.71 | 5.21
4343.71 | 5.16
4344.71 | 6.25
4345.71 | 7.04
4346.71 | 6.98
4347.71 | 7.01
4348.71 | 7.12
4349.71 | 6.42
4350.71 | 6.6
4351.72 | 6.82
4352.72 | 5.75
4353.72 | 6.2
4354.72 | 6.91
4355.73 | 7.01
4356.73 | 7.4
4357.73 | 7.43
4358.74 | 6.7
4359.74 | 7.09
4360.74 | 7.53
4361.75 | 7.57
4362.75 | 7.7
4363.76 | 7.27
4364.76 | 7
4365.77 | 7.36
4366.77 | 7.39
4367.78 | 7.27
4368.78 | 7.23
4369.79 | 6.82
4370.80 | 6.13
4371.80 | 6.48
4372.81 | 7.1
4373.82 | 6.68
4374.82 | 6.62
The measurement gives 3.5 A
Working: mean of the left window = 6.21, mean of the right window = 6.2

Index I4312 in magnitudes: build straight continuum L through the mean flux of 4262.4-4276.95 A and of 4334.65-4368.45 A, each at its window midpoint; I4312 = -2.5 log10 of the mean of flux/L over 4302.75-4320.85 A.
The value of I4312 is 0.131 mag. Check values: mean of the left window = 6.09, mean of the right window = 6.61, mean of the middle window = 5.64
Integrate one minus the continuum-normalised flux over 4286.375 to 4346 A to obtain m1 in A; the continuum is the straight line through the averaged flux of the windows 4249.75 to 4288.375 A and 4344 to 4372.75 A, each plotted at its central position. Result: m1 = 7.1 A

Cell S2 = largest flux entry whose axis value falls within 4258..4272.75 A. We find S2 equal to 6.9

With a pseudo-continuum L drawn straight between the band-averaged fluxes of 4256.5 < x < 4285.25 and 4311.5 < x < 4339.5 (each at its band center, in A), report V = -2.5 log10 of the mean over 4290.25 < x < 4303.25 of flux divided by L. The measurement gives 0.16 mag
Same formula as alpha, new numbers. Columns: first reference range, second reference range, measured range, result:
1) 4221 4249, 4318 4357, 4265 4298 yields 1.5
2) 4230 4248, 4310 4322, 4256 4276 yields 1.0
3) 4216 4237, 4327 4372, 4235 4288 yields -2.2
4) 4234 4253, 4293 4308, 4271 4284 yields -0.8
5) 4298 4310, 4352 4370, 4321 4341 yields -1.6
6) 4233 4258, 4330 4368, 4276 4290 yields 0.5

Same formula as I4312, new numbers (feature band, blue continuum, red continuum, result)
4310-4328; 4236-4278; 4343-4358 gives 0.05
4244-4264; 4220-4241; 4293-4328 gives -0.10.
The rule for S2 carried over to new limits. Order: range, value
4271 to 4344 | 7.49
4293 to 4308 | 6.59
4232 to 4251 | 7.93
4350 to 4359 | 7.43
